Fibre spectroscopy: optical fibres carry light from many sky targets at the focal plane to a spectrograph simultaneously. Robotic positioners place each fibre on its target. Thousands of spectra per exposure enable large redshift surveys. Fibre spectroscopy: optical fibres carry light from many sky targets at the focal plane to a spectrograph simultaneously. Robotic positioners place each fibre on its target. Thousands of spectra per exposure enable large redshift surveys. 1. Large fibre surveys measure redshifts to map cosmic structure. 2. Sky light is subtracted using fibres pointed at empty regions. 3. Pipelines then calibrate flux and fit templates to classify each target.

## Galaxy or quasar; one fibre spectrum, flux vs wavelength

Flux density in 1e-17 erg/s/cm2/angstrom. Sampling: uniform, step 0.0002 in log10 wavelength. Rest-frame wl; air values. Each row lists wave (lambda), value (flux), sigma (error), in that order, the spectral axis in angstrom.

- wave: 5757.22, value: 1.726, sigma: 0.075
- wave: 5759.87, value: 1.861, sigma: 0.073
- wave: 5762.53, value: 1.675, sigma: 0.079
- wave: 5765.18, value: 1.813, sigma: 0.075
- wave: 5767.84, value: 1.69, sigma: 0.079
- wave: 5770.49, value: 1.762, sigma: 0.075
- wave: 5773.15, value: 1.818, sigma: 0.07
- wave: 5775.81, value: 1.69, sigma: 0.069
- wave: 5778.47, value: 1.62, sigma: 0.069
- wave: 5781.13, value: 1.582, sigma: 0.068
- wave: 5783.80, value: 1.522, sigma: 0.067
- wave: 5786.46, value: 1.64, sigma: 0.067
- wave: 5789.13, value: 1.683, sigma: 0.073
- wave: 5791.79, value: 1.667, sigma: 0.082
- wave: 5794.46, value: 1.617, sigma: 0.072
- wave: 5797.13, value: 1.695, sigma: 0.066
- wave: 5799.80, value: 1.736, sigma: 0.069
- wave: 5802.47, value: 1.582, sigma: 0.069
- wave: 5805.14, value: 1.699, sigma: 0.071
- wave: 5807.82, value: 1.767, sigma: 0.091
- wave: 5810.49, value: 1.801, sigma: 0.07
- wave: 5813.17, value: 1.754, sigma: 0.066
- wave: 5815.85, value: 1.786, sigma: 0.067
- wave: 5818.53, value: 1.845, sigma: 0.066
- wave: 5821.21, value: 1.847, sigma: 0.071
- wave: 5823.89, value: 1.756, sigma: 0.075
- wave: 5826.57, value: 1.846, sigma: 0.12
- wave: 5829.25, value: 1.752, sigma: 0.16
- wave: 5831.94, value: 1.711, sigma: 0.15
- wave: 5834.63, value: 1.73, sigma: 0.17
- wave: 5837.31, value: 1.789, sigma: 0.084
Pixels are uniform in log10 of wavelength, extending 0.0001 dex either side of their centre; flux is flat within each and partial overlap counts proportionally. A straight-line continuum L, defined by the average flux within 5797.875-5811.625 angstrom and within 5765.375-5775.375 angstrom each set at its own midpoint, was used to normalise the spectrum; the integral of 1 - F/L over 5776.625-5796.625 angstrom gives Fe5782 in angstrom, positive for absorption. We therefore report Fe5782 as 1.31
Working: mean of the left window 1.76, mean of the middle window 1.62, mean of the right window 1.72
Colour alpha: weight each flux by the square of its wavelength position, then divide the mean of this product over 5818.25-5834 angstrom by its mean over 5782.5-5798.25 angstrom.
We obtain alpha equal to 1.1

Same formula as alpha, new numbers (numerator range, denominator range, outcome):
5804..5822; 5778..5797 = 1.11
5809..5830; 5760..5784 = 1.08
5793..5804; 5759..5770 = 0.96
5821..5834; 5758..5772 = 1.03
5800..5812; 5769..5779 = 1.00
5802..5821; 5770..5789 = 1.07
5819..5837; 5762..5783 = 1.06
